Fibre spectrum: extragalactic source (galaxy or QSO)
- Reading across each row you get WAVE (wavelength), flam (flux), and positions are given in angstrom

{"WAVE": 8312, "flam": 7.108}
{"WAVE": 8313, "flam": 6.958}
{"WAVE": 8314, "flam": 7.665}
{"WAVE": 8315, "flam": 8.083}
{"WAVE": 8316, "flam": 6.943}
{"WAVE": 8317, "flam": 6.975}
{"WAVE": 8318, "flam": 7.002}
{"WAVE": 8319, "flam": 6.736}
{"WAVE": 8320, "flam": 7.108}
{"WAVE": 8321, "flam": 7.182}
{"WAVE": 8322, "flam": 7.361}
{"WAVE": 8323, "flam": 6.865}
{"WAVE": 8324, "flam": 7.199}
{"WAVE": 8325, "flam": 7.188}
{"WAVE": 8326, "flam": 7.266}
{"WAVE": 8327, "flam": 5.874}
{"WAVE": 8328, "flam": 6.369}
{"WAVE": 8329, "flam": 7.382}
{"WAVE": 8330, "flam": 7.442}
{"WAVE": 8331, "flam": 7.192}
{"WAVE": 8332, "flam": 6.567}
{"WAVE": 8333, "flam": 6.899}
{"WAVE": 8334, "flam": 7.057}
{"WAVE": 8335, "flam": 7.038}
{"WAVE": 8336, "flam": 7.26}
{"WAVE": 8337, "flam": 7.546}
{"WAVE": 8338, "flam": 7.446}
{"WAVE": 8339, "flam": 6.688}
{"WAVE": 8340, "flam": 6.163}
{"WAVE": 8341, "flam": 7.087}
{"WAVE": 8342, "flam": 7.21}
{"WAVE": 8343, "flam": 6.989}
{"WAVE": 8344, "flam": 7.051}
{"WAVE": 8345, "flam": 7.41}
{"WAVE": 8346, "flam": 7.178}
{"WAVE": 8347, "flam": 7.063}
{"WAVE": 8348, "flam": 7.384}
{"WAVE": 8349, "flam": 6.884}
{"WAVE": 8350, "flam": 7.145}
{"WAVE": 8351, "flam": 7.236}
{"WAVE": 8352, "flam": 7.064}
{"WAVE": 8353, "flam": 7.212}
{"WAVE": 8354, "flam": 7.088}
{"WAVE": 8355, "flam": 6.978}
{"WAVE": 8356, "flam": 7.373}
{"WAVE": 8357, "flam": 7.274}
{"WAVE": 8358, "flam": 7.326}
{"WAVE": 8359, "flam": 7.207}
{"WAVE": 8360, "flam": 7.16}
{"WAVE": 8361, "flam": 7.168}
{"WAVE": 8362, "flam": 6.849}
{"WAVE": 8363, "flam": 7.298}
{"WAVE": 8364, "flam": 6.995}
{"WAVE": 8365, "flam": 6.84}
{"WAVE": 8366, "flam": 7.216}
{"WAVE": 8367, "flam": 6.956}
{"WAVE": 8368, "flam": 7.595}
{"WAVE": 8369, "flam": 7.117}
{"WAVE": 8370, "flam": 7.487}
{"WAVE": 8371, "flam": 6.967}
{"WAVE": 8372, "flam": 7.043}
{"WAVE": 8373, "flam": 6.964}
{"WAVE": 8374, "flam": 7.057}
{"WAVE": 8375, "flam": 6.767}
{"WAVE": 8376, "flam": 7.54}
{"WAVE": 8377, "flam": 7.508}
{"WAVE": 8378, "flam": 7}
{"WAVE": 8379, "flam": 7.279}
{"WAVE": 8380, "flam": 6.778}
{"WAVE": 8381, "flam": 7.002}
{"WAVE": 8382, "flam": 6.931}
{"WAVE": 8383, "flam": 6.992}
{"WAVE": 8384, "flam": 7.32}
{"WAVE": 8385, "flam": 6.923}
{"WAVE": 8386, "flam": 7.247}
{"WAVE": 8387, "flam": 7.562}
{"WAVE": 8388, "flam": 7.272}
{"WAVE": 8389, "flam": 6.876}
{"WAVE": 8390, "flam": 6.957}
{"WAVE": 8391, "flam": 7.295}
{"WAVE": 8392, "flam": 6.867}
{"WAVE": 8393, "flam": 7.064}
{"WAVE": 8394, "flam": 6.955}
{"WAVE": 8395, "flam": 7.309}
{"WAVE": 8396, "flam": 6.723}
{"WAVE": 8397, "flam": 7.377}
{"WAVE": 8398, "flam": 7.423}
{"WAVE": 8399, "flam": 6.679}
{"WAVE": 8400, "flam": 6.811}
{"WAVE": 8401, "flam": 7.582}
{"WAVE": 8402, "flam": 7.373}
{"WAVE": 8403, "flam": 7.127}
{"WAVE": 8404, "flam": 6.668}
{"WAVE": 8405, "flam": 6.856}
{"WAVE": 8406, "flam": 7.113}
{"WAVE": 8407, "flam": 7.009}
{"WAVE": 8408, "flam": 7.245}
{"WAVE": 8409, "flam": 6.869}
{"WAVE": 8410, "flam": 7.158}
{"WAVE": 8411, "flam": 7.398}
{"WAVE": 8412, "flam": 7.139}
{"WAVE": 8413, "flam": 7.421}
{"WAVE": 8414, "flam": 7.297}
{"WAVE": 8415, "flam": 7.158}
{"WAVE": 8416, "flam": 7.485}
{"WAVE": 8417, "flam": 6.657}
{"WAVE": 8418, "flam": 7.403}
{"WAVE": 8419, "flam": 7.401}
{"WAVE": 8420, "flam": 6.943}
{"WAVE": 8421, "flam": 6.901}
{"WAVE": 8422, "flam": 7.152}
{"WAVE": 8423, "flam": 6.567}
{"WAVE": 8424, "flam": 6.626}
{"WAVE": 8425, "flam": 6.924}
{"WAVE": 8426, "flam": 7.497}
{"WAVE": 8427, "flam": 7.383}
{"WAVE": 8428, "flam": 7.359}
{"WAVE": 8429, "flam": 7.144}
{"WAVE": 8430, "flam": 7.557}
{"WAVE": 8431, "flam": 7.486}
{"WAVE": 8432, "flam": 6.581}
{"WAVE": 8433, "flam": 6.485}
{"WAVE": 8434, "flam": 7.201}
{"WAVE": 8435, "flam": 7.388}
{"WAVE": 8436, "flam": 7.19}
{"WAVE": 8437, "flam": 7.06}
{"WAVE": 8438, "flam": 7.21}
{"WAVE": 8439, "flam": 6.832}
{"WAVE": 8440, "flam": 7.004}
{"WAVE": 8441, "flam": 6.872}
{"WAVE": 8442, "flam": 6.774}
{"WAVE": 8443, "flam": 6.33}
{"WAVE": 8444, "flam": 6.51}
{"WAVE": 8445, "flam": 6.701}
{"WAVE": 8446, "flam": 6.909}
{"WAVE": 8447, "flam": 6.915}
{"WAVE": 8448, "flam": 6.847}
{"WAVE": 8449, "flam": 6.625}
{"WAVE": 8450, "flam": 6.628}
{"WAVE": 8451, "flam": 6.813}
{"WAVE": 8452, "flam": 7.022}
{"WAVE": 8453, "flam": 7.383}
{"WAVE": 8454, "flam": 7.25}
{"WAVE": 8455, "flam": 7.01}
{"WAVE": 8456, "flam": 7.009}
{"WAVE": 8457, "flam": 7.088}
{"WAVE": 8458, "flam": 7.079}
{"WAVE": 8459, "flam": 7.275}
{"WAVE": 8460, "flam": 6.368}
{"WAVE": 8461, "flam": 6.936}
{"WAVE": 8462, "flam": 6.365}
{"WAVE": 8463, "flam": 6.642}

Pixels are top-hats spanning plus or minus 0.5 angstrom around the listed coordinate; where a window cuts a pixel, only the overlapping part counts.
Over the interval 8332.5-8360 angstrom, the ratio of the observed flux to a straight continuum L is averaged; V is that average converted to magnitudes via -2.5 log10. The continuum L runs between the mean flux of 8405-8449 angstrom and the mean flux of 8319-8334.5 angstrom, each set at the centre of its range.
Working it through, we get -0.019 mag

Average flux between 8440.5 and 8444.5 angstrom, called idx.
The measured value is 6.62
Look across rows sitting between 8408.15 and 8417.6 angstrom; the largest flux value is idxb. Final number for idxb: 7.485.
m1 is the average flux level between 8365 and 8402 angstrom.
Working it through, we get 7.12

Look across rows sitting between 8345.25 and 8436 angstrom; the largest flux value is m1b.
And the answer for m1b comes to 7.595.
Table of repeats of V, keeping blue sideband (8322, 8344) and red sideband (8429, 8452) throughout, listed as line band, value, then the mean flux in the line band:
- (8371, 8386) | -0.02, 7.08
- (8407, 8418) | -0.04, 7.18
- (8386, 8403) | -0.03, 7.14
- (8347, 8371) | -0.03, 7.16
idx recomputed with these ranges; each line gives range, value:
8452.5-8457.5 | 7.15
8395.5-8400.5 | 7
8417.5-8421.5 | 7.16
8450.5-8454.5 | 7.12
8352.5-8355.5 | 7.09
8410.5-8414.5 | 7.31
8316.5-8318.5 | 6.99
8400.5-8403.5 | 7.36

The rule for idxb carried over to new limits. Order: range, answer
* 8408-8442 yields 7.557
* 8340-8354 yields 7.41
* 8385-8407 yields 7.582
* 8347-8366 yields 7.384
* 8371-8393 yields 7.562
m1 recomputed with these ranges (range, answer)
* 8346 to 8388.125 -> 7.14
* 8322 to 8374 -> 7.09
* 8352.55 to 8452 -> 7.07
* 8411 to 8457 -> 7.03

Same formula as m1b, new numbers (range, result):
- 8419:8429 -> 7.497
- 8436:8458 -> 7.383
